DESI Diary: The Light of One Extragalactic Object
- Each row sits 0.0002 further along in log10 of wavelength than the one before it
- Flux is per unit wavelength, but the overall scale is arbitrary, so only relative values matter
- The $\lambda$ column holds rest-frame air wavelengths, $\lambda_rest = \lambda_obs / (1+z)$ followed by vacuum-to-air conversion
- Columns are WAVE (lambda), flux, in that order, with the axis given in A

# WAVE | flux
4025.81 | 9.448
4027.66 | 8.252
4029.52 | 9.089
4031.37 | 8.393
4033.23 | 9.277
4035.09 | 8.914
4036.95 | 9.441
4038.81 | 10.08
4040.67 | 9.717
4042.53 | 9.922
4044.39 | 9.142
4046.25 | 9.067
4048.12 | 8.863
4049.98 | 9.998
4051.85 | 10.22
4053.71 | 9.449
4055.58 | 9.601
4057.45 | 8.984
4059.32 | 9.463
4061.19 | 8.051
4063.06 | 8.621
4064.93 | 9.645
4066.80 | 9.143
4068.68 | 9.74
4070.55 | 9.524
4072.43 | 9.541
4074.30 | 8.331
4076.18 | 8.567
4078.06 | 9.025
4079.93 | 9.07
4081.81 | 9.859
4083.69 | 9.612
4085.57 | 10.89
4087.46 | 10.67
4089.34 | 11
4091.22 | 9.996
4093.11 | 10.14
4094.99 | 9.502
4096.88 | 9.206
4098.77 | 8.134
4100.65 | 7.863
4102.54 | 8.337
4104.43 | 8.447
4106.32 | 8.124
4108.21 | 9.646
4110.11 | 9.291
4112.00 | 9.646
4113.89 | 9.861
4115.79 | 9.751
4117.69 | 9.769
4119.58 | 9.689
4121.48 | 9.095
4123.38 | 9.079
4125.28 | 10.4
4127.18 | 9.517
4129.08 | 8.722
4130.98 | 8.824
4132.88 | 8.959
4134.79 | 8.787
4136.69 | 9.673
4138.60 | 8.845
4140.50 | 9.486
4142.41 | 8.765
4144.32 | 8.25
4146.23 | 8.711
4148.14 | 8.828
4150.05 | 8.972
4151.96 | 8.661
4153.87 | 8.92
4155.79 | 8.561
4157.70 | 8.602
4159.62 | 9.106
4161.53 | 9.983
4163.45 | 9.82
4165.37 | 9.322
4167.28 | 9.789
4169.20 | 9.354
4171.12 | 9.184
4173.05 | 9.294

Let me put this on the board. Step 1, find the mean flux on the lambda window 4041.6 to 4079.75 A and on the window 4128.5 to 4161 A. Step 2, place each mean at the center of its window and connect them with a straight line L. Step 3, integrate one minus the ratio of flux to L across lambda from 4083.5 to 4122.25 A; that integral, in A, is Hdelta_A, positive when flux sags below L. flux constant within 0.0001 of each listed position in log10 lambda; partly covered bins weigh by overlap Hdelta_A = -1.7 A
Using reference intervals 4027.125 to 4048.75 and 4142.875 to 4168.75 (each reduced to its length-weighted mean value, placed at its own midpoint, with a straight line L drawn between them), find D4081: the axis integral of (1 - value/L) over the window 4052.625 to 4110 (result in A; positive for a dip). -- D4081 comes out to -0.84 A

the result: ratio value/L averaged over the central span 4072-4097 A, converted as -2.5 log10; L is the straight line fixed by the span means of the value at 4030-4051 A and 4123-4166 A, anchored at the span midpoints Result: -0.05 mag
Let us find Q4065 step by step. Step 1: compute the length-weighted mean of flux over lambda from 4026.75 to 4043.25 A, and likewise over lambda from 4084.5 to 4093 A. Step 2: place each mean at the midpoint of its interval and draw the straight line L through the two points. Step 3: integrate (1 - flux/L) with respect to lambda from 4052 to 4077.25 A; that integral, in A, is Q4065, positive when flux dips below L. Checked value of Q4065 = 2.0 A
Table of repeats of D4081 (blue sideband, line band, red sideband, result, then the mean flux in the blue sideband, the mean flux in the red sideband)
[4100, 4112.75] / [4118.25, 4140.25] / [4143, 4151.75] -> -1.3 A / 8.77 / 8.69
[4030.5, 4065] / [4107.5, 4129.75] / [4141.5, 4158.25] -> -1.7 A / 9.3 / 8.7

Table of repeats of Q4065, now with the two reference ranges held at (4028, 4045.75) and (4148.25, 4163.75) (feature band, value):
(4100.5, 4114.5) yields 0.3 A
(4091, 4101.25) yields 0.0 A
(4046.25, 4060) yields -0.3 A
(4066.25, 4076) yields 0.0 A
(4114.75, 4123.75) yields -0.4 A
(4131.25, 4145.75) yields 0.2 A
